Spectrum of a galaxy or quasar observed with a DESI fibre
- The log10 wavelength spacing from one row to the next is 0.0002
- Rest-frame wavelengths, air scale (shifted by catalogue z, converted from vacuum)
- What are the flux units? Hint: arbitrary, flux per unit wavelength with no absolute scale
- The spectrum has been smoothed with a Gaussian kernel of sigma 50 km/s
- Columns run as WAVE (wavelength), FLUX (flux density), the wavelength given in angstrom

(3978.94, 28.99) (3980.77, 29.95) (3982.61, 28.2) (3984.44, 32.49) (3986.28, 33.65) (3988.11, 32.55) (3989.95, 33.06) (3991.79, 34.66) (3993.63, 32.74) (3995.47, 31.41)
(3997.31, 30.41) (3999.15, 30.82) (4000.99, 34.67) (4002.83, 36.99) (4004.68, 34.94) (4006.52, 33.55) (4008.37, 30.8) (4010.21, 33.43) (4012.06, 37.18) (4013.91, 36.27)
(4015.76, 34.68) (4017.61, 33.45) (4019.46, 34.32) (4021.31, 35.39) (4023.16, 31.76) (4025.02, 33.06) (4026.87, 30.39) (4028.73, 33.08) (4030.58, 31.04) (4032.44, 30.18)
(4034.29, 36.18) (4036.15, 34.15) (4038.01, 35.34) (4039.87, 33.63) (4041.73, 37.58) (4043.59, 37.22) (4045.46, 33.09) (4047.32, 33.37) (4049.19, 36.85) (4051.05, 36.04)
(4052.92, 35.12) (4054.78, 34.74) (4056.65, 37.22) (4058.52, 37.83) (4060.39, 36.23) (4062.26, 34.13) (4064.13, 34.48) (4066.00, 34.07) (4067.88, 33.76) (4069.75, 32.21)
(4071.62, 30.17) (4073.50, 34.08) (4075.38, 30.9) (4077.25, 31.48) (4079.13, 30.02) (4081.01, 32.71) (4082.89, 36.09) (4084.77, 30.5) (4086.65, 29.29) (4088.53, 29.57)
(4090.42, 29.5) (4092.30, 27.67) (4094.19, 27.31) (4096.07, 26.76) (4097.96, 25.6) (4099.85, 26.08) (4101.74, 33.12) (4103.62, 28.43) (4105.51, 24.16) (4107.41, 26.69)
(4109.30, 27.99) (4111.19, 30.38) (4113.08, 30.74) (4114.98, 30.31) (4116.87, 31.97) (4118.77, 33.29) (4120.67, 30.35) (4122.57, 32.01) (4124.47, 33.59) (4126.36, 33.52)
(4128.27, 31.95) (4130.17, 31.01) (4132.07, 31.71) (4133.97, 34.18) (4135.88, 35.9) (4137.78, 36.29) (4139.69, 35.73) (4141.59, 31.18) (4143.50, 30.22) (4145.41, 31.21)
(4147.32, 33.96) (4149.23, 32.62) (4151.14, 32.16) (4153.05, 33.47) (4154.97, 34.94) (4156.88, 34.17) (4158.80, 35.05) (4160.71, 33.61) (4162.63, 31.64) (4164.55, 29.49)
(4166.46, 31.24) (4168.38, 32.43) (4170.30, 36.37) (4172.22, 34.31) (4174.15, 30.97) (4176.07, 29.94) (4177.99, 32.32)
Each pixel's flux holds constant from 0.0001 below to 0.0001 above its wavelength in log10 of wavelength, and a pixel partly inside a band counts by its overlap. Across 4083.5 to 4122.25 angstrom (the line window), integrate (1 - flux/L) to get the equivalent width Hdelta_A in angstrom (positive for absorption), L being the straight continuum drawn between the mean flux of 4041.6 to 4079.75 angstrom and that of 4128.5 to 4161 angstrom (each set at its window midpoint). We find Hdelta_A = 5.4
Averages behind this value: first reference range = 34.3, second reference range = 33.3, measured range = 29.1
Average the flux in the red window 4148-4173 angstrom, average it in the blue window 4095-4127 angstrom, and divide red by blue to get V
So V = 1.12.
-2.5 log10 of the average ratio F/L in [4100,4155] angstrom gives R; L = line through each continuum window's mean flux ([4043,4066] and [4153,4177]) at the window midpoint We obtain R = 0.07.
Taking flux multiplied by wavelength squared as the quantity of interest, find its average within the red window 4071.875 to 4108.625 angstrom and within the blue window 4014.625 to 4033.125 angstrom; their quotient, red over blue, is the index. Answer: 0.93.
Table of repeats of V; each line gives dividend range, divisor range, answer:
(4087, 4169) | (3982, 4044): 0.93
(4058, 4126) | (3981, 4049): 0.92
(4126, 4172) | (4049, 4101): 1.03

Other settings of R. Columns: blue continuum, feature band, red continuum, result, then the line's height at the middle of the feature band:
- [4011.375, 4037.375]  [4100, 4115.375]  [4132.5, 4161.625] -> 0.17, 33.6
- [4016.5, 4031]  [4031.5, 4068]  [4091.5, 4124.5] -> -0.11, 31.7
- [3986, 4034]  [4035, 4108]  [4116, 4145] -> 0.03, 33.1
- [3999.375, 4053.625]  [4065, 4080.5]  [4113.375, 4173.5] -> 0.05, 33.7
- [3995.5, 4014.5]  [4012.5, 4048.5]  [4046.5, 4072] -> 0.01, 34.3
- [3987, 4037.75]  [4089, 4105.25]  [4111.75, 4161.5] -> 0.18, 33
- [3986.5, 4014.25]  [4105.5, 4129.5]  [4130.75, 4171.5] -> 0.08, 33.3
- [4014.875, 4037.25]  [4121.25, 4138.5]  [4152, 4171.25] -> 0.00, 33.2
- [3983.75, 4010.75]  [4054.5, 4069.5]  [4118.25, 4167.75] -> -0.07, 33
